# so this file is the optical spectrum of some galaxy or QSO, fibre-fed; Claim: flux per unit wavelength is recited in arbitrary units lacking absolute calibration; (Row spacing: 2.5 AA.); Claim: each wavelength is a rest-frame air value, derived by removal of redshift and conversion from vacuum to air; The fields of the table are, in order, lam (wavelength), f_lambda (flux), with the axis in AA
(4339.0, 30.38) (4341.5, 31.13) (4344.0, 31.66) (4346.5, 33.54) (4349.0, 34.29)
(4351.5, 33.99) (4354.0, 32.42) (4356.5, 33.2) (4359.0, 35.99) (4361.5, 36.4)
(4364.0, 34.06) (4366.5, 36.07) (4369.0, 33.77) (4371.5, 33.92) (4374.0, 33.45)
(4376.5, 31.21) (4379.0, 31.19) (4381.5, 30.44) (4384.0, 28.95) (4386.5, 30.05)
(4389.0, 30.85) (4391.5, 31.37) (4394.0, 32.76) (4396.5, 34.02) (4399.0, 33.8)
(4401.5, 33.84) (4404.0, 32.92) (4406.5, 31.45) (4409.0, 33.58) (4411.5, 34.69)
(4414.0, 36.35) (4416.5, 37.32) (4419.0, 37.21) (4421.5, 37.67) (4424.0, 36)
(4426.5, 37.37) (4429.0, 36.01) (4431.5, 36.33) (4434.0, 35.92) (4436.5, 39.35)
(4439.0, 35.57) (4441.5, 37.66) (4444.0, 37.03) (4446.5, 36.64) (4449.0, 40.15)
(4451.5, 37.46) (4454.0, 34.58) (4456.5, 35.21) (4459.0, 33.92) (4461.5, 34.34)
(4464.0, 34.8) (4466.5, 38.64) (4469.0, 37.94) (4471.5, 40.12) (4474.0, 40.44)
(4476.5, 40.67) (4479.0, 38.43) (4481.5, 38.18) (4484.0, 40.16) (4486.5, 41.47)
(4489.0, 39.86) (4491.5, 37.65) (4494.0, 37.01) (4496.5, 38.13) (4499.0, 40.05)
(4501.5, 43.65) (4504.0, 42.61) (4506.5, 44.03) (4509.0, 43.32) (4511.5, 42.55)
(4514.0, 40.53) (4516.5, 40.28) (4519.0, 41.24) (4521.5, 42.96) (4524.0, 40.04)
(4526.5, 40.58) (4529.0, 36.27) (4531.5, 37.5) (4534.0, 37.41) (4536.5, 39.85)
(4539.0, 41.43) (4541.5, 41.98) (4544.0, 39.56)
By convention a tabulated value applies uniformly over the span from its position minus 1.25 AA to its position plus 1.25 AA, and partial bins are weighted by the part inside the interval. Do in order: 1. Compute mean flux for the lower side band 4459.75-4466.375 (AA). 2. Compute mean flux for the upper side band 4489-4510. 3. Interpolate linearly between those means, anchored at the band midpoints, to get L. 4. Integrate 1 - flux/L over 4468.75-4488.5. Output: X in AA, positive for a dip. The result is -1.2 AA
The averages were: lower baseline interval 35.2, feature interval 39.8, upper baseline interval 40.7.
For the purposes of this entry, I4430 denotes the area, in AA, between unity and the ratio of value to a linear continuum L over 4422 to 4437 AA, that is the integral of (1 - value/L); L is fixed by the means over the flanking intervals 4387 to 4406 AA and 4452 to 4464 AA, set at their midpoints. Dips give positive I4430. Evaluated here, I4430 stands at -1.3 AA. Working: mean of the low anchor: 32.6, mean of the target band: 36.7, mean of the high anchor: 34.7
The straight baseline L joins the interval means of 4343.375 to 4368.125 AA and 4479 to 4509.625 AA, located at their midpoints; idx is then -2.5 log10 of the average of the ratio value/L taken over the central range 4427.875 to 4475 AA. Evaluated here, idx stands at 0.04 mag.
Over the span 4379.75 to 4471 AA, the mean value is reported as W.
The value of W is 35.1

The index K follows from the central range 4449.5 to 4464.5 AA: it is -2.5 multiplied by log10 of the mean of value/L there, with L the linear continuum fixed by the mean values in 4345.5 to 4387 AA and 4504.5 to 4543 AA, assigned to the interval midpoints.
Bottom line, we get 0.06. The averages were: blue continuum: 33.2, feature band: 35.3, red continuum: 40.7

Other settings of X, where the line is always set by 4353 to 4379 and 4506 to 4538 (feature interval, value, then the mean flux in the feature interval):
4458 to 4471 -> 0.6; 36.2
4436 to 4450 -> -0.2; 37.6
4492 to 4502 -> 0.0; 39.3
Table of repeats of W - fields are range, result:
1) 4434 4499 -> 37.8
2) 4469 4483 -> 39.4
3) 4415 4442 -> 36.9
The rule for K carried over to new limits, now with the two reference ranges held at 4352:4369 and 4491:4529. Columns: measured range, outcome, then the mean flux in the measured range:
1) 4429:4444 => 0.026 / 36.9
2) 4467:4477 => -0.010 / 39.6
